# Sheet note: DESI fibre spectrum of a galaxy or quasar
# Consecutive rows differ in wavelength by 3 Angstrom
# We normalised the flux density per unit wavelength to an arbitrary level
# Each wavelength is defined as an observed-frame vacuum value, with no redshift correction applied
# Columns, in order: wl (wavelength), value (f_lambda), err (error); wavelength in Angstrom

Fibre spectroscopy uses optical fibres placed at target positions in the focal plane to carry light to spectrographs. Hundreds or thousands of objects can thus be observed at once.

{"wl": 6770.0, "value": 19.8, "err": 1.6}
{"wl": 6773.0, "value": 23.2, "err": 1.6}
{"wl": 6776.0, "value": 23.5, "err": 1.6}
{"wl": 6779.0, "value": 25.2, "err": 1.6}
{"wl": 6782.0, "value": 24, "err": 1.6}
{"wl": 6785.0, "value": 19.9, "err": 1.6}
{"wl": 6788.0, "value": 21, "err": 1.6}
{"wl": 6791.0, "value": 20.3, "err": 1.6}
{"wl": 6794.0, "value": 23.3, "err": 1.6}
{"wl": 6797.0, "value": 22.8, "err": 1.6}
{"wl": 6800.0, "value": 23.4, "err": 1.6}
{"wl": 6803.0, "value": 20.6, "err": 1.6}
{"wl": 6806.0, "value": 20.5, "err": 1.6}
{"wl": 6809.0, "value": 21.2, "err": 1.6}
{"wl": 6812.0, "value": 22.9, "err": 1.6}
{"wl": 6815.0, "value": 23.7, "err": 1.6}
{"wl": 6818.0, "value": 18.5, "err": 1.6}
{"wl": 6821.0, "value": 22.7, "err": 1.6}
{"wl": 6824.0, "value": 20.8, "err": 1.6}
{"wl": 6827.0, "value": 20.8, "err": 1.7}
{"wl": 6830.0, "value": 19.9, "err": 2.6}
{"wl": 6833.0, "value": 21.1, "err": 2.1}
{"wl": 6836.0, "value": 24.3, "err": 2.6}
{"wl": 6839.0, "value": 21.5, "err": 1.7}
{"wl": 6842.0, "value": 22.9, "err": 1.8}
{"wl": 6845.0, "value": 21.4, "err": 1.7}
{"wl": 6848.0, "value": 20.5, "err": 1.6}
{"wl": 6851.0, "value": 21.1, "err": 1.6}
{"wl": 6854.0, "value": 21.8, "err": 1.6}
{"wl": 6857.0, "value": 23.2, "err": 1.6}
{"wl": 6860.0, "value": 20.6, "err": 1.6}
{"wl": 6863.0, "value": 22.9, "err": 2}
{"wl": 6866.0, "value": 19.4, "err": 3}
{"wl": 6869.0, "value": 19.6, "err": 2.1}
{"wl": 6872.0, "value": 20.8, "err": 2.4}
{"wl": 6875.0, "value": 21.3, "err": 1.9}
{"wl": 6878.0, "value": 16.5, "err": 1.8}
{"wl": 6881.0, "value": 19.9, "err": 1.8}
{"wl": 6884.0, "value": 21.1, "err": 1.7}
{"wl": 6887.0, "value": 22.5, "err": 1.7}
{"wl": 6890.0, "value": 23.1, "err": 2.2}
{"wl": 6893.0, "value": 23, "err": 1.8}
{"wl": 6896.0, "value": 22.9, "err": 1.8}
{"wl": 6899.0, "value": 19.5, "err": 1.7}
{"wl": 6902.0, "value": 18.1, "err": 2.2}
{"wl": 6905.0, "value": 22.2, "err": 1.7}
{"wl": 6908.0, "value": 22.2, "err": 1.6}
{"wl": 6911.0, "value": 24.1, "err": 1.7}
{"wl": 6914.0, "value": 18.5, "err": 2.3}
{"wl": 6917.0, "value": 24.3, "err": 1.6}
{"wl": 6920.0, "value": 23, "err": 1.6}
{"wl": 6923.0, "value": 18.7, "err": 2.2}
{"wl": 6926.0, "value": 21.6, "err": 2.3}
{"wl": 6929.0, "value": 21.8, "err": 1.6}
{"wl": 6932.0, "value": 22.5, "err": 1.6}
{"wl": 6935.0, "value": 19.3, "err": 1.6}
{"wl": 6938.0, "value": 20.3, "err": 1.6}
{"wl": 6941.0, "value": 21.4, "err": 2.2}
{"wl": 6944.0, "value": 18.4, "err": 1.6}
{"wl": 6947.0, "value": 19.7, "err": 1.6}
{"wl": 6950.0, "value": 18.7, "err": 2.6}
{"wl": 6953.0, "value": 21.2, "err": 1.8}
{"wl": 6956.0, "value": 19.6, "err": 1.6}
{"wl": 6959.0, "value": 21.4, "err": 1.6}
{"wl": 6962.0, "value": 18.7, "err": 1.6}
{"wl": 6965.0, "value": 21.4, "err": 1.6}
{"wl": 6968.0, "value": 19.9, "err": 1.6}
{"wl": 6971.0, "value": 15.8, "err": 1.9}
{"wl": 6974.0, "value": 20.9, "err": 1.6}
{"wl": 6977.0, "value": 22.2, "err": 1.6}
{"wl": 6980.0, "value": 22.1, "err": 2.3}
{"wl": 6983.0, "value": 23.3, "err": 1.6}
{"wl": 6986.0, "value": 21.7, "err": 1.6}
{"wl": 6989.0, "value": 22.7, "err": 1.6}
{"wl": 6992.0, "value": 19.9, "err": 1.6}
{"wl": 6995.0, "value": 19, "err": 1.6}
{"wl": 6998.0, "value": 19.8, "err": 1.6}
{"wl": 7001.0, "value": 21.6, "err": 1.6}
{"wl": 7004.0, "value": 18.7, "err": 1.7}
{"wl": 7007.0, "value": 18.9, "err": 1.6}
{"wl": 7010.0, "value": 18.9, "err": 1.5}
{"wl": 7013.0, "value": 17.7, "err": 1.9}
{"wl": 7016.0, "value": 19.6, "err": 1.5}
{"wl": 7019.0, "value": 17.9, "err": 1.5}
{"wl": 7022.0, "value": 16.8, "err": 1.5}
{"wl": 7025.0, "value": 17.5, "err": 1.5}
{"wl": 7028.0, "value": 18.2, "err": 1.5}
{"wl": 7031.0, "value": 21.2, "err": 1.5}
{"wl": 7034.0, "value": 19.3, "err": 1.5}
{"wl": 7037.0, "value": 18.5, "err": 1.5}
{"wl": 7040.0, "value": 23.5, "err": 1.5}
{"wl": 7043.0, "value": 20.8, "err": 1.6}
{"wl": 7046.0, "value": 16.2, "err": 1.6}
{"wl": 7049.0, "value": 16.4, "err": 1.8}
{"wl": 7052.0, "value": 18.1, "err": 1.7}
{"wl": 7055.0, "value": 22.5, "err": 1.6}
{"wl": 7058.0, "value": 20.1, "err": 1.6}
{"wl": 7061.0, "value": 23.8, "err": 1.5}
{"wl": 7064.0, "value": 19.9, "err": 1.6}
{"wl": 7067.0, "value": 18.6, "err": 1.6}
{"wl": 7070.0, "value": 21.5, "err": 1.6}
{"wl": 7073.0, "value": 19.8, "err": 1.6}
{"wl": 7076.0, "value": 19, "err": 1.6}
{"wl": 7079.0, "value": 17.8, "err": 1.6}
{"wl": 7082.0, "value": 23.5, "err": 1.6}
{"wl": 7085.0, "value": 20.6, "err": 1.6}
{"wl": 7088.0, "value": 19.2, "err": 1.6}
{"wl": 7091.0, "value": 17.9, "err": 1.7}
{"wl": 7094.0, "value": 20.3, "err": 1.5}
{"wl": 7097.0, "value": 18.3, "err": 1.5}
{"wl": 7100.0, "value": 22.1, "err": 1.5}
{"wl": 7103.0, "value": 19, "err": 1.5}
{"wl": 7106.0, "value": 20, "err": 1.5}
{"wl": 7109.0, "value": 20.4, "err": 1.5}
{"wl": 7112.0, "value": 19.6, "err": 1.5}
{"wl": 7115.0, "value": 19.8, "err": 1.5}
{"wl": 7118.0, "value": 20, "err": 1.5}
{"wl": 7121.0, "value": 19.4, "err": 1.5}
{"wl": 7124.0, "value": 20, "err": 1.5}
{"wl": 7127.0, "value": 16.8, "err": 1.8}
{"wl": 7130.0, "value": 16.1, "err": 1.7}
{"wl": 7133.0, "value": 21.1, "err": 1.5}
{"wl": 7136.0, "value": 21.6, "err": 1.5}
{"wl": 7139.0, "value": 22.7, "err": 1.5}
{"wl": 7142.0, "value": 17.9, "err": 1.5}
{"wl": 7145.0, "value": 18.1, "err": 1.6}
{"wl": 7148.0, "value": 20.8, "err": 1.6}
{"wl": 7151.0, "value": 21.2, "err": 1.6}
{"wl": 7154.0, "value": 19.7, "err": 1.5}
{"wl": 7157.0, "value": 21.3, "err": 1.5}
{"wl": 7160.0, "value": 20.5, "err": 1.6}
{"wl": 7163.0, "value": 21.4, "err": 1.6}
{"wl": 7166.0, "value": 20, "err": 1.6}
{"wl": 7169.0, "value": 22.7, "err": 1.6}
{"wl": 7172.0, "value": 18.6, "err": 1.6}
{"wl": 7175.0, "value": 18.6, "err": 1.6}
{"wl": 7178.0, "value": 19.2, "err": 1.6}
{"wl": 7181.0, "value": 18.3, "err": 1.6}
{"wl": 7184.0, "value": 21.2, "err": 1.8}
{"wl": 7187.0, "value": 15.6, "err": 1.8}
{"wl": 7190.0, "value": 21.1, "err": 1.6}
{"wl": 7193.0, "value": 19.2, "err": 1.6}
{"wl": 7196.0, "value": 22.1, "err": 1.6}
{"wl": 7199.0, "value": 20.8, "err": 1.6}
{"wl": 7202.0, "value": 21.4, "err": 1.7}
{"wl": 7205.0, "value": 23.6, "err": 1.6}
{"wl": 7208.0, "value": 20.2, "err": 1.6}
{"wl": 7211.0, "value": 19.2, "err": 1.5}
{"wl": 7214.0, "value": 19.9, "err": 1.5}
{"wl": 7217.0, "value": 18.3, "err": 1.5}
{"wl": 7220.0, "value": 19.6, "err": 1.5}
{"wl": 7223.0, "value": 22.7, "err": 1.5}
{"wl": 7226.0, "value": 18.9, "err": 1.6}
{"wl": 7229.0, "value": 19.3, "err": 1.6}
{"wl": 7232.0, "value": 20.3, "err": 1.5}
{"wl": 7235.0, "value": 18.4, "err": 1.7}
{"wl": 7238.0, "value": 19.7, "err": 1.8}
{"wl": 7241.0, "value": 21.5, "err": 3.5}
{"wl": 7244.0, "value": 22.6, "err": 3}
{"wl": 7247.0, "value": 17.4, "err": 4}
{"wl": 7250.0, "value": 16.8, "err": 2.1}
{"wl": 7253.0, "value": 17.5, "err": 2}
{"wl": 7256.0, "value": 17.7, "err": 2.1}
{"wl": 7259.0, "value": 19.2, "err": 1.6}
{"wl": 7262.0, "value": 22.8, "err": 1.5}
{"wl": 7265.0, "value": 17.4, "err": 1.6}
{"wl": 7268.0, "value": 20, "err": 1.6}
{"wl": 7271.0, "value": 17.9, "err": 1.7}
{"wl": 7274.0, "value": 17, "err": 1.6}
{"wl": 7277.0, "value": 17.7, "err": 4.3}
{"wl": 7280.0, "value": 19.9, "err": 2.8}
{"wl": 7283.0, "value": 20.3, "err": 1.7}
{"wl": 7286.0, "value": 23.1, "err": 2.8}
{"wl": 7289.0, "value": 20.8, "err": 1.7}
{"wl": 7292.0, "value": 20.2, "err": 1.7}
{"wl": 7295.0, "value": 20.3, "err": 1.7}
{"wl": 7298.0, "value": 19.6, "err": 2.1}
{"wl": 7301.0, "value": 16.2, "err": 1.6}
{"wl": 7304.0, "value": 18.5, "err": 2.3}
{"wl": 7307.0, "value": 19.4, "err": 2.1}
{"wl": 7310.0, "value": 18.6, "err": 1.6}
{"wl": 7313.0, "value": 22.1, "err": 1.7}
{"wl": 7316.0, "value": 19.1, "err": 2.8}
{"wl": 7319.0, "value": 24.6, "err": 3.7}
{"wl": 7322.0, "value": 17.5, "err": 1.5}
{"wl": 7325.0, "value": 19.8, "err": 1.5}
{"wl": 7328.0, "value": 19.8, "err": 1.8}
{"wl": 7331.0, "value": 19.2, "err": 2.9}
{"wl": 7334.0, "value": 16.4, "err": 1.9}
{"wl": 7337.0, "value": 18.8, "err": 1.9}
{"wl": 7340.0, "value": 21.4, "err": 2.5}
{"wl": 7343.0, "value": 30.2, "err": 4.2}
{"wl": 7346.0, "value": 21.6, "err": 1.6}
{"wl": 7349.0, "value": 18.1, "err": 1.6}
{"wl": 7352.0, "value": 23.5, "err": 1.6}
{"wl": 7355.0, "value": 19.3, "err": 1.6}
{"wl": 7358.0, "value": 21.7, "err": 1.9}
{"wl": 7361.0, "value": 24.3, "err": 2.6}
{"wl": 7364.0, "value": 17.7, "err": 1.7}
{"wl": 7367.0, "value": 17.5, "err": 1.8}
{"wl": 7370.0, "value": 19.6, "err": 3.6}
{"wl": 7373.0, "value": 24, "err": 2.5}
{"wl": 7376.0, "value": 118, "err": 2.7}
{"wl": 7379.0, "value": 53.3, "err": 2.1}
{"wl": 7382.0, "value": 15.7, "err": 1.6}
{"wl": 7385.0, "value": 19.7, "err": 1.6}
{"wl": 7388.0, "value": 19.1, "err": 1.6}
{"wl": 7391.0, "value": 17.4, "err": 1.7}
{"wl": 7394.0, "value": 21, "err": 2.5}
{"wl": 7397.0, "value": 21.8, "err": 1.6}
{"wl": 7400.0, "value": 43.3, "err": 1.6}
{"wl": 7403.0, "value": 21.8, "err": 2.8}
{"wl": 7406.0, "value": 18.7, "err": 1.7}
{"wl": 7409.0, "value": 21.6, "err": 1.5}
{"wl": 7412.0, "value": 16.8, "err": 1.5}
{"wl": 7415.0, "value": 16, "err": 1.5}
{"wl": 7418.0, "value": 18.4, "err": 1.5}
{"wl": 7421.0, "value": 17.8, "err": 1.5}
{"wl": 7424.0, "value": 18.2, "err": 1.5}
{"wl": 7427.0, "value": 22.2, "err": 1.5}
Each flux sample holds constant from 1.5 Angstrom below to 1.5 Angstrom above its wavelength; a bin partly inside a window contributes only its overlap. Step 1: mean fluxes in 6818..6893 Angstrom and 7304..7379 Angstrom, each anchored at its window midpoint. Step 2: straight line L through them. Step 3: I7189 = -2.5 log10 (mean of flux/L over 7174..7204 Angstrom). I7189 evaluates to 0.203 mag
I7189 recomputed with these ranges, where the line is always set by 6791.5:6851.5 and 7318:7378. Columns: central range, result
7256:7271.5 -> 0.29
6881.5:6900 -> 0.01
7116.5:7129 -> 0.26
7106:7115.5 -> 0.20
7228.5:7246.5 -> 0.23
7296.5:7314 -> 0.32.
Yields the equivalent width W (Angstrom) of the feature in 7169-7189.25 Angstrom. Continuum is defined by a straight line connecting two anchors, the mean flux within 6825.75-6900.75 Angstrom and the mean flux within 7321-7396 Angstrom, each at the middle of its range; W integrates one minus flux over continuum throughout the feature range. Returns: 4.2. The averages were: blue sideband 21.3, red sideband 25.4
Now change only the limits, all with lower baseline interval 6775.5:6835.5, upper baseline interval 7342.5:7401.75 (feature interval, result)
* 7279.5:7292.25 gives 2.94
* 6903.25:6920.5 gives 0.56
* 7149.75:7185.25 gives 7.84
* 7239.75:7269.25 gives 8.40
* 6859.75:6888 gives 2.72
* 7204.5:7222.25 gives 4.31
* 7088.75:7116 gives 5.96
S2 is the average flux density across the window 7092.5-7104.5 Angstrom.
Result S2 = 19.9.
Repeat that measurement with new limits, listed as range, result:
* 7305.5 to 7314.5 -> 20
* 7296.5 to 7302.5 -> 17.9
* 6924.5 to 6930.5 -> 21.7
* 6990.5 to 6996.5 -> 19.4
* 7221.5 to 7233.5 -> 20.3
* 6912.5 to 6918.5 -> 21.4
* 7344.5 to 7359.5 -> 20.8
